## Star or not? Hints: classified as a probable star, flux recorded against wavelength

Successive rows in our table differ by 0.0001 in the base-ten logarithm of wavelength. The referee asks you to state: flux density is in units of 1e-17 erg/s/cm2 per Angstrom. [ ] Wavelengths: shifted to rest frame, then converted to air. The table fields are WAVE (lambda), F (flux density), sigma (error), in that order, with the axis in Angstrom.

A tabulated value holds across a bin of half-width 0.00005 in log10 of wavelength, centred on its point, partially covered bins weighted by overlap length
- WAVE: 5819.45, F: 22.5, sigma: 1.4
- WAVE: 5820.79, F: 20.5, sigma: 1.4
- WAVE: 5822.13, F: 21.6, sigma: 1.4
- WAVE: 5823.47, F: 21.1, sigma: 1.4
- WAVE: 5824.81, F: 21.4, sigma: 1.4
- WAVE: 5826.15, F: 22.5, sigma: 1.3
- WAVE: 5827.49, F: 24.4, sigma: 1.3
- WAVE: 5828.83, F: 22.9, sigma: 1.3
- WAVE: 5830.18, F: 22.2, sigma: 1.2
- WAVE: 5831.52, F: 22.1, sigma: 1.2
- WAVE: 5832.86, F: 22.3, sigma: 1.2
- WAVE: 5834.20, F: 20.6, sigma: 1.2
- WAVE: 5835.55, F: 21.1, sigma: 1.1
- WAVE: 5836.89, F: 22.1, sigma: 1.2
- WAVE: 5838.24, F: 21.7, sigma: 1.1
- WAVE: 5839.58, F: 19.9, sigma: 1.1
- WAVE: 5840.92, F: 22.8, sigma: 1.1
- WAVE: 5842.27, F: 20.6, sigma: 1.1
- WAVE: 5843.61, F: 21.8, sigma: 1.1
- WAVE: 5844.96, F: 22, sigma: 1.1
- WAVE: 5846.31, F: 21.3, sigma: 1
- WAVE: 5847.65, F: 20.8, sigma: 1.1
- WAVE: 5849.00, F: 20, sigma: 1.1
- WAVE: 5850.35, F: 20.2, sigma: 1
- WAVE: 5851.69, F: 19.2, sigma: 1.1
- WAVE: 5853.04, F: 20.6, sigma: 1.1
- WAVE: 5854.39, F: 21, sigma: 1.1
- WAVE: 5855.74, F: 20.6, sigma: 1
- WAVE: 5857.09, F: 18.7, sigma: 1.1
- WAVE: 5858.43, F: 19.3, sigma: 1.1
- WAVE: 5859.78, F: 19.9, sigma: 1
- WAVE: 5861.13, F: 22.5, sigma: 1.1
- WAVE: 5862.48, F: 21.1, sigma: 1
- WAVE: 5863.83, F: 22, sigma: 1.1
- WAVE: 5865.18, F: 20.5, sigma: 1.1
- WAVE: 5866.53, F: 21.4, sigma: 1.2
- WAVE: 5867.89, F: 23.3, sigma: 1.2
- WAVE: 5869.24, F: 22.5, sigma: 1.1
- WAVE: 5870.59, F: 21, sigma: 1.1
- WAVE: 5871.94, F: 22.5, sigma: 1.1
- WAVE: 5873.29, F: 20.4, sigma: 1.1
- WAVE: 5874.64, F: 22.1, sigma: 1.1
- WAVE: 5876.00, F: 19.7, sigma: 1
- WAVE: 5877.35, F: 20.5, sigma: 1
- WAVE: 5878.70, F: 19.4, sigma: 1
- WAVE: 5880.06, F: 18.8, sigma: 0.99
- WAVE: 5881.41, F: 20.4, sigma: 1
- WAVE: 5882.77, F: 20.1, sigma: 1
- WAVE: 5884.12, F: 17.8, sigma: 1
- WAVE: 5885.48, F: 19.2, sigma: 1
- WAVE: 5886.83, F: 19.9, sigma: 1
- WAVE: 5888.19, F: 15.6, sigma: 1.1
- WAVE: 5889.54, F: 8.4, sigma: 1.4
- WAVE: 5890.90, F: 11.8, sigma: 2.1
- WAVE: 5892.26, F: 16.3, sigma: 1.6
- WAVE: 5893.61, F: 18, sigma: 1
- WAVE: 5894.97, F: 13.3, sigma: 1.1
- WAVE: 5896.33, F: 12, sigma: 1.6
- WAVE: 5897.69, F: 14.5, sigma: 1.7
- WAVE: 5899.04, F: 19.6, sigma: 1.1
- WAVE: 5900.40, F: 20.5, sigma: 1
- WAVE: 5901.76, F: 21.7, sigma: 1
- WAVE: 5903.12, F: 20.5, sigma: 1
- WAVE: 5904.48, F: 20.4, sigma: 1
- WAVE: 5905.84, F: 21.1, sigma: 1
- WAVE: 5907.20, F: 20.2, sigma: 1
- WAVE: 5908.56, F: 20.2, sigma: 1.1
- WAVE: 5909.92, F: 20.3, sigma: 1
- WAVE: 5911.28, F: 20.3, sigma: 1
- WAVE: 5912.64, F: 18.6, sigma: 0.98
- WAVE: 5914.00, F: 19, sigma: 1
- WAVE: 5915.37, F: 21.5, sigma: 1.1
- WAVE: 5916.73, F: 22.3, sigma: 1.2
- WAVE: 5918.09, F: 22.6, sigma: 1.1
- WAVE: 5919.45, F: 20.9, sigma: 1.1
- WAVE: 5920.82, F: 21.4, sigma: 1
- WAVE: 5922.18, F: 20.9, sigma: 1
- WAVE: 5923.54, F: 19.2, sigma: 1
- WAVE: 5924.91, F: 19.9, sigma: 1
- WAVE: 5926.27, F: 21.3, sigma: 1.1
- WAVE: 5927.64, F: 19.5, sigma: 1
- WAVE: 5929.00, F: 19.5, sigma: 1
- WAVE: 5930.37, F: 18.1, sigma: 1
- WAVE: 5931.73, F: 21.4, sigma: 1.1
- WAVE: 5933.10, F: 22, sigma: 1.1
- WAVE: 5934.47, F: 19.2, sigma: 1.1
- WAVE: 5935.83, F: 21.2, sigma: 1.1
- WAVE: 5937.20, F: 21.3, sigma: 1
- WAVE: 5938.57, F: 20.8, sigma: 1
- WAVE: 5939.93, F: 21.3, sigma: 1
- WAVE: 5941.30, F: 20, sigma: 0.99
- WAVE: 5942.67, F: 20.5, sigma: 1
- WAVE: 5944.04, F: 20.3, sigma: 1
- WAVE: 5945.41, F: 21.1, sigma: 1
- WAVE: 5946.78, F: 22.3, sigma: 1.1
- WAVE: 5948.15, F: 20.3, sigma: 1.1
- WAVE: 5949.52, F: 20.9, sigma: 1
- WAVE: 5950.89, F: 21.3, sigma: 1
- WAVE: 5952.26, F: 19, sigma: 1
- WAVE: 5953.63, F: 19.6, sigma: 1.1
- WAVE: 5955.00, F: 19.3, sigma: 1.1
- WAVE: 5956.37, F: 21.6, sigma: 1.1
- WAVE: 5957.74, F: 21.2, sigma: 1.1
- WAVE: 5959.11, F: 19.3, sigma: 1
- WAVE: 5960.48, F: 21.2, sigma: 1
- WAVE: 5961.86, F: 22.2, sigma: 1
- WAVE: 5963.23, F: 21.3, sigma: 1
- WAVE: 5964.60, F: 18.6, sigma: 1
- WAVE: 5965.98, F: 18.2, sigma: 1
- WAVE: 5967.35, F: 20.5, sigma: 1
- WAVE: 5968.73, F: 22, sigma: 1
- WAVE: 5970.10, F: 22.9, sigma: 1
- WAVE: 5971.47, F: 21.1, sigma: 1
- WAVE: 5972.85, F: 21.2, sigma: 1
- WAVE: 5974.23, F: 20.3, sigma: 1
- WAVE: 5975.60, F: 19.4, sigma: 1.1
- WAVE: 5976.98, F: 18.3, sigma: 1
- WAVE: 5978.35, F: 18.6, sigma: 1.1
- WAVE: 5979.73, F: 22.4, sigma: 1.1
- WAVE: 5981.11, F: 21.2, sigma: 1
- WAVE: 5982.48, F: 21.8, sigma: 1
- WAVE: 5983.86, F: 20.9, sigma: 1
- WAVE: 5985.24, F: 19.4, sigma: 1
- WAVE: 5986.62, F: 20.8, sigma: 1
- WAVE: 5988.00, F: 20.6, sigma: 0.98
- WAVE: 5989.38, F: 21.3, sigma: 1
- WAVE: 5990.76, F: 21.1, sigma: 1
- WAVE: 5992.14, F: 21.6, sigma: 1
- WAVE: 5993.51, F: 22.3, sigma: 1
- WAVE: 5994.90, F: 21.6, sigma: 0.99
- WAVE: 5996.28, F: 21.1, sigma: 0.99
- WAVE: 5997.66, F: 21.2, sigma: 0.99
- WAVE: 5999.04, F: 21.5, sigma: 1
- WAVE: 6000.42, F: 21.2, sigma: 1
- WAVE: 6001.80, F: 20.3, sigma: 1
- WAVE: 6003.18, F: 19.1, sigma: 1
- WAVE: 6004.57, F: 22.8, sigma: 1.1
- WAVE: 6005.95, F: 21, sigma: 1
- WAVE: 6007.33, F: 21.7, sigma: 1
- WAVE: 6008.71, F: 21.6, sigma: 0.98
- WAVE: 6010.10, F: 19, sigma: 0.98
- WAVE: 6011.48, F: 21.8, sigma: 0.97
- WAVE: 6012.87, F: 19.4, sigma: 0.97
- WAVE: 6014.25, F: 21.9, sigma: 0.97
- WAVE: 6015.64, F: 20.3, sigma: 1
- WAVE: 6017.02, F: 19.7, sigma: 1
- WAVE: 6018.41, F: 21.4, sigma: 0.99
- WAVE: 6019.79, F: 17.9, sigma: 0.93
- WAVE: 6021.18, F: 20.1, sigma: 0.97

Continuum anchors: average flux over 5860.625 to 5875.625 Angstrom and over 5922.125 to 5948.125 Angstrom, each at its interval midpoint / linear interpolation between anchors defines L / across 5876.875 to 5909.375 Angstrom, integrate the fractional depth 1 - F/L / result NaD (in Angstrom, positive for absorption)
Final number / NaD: 5.1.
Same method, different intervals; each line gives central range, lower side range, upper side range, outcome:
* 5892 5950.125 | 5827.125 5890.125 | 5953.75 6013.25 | 2.1 Angstrom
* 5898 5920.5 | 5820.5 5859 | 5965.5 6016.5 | 0.6 Angstrom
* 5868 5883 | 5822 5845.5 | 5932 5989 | 0.5 Angstrom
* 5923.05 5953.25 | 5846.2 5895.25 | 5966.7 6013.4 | -0.3 Angstrom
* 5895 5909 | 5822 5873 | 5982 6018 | 1.6 Angstrom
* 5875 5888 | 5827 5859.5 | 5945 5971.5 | 1.0 Angstrom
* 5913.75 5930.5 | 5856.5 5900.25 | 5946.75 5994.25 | -0.7 Angstrom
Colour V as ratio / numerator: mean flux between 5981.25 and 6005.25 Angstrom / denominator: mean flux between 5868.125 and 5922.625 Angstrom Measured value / 1.10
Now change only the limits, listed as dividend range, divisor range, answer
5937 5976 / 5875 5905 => 1.17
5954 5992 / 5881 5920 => 1.11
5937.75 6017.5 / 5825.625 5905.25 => 1.04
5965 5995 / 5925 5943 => 1.01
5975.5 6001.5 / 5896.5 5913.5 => 1.07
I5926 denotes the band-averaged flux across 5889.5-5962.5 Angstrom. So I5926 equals 19.8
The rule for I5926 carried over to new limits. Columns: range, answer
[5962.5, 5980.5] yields 20.4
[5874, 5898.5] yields 17.1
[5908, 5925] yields 20.6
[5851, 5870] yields 20.9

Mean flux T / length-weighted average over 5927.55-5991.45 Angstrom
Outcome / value 20.6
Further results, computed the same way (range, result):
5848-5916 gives 19.4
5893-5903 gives 17.3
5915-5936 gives 20.7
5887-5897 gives 13.9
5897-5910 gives 19.9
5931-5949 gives 20.9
